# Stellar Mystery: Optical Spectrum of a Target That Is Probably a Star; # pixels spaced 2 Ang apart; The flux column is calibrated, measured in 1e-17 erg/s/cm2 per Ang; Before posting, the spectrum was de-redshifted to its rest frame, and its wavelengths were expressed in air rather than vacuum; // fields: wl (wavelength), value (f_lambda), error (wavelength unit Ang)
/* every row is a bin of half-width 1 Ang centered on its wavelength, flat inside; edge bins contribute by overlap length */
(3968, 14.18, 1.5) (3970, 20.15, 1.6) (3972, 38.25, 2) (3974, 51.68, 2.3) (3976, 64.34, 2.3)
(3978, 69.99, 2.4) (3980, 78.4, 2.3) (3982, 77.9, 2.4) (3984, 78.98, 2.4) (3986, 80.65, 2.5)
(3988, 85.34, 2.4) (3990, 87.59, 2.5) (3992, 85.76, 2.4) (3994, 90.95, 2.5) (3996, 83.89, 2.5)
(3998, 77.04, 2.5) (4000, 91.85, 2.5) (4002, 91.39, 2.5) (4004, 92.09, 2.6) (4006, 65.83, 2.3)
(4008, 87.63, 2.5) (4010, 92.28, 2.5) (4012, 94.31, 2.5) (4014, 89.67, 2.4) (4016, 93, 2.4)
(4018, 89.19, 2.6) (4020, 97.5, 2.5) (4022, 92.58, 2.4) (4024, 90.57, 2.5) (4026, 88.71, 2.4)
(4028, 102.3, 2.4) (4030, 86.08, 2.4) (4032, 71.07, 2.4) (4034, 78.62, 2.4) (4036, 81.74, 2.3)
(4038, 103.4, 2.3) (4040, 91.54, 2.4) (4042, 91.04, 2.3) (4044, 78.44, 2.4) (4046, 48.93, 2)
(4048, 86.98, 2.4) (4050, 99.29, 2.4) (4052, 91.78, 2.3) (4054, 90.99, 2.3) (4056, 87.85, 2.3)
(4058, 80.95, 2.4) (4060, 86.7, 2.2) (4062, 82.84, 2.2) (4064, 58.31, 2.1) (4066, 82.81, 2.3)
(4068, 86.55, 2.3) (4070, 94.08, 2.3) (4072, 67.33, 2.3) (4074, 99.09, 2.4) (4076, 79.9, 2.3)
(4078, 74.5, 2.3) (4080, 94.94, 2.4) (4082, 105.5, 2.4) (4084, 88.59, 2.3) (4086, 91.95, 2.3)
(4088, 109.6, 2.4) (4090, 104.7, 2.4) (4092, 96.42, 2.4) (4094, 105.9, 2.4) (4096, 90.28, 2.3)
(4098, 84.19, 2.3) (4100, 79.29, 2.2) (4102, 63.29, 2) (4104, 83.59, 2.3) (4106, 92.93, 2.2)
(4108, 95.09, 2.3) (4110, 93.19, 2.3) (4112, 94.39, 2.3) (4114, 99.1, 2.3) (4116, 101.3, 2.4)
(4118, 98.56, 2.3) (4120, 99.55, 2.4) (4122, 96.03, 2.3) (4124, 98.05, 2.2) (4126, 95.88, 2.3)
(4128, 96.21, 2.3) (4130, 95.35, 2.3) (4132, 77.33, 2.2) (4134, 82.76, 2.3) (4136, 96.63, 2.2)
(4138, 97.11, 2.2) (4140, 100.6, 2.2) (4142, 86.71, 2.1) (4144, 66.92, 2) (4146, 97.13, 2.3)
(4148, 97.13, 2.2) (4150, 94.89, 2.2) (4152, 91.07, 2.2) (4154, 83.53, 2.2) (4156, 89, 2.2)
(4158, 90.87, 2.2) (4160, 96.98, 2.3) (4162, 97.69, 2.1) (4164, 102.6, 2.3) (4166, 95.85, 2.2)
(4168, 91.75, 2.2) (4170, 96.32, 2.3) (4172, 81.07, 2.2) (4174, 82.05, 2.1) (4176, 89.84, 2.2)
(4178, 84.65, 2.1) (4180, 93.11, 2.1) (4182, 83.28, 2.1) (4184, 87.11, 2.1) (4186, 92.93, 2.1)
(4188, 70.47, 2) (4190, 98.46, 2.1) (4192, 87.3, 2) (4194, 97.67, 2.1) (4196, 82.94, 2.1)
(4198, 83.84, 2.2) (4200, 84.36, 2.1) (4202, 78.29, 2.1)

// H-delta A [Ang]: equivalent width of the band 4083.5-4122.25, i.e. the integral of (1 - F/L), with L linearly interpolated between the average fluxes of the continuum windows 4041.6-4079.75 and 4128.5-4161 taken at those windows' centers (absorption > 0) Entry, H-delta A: -3.09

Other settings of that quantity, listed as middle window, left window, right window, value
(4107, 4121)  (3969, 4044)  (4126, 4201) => -1.59 Ang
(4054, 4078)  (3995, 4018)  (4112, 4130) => 2.66 Ang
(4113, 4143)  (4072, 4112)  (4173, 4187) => -1.79 Ang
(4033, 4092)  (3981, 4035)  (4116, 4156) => 1.42 Ang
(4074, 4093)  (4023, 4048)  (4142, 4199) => -1.77 Ang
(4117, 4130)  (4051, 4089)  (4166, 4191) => -1.45 Ang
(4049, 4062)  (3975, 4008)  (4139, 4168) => -0.50 Ang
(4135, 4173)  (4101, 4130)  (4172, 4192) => -1.21 Ang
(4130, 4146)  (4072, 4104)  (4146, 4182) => 0.54 Ang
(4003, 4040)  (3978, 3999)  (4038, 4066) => -2.67 Ang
